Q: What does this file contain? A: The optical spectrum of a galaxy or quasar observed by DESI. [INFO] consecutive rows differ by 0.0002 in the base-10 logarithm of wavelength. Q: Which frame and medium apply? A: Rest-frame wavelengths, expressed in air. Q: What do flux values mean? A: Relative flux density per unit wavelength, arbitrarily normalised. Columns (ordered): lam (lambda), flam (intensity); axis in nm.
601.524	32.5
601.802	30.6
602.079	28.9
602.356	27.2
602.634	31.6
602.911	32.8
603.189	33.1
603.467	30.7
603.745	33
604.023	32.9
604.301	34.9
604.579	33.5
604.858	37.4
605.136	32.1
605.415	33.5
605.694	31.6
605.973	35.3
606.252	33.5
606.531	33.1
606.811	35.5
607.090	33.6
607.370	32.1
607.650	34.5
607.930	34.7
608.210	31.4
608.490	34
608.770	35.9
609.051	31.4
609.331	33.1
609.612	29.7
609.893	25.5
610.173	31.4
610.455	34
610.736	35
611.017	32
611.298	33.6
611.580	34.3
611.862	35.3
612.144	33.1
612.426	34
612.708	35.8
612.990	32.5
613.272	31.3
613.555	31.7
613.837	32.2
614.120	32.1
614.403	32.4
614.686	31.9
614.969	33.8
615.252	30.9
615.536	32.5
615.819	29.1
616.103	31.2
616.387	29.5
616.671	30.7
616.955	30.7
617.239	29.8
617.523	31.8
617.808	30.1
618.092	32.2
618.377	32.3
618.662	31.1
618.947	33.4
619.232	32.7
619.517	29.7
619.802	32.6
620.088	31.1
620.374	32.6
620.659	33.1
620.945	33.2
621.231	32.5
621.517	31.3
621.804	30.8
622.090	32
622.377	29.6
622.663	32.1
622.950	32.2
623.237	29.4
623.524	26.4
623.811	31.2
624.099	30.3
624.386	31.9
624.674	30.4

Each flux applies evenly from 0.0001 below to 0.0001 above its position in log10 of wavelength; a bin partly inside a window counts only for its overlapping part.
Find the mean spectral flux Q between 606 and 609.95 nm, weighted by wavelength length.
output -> 32.9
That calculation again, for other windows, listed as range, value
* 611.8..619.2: 32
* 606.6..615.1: 32.9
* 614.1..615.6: 32.3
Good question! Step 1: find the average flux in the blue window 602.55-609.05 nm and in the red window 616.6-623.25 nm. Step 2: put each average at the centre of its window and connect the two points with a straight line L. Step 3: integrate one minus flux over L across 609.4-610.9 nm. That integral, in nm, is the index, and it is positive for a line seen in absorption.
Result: 0.08 nm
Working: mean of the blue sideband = 33.5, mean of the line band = 31.2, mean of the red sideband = 31.6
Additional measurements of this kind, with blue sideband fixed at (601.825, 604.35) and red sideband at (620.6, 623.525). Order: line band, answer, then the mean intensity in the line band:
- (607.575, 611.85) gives -0.18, 32.8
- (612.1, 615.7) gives -0.14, 32.6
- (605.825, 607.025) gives -0.11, 34.3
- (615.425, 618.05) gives 0.06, 30.6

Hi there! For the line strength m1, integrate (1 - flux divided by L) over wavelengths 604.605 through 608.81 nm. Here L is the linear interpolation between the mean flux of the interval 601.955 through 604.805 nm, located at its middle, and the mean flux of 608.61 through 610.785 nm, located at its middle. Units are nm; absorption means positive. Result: -0.24 nm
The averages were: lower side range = 32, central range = 33.8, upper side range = 31.9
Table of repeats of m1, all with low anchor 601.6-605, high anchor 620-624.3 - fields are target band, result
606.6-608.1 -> -0.093 nm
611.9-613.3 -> -0.085 nm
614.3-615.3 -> -0.024 nm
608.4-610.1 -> 0.020 nm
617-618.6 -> 0.012 nm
